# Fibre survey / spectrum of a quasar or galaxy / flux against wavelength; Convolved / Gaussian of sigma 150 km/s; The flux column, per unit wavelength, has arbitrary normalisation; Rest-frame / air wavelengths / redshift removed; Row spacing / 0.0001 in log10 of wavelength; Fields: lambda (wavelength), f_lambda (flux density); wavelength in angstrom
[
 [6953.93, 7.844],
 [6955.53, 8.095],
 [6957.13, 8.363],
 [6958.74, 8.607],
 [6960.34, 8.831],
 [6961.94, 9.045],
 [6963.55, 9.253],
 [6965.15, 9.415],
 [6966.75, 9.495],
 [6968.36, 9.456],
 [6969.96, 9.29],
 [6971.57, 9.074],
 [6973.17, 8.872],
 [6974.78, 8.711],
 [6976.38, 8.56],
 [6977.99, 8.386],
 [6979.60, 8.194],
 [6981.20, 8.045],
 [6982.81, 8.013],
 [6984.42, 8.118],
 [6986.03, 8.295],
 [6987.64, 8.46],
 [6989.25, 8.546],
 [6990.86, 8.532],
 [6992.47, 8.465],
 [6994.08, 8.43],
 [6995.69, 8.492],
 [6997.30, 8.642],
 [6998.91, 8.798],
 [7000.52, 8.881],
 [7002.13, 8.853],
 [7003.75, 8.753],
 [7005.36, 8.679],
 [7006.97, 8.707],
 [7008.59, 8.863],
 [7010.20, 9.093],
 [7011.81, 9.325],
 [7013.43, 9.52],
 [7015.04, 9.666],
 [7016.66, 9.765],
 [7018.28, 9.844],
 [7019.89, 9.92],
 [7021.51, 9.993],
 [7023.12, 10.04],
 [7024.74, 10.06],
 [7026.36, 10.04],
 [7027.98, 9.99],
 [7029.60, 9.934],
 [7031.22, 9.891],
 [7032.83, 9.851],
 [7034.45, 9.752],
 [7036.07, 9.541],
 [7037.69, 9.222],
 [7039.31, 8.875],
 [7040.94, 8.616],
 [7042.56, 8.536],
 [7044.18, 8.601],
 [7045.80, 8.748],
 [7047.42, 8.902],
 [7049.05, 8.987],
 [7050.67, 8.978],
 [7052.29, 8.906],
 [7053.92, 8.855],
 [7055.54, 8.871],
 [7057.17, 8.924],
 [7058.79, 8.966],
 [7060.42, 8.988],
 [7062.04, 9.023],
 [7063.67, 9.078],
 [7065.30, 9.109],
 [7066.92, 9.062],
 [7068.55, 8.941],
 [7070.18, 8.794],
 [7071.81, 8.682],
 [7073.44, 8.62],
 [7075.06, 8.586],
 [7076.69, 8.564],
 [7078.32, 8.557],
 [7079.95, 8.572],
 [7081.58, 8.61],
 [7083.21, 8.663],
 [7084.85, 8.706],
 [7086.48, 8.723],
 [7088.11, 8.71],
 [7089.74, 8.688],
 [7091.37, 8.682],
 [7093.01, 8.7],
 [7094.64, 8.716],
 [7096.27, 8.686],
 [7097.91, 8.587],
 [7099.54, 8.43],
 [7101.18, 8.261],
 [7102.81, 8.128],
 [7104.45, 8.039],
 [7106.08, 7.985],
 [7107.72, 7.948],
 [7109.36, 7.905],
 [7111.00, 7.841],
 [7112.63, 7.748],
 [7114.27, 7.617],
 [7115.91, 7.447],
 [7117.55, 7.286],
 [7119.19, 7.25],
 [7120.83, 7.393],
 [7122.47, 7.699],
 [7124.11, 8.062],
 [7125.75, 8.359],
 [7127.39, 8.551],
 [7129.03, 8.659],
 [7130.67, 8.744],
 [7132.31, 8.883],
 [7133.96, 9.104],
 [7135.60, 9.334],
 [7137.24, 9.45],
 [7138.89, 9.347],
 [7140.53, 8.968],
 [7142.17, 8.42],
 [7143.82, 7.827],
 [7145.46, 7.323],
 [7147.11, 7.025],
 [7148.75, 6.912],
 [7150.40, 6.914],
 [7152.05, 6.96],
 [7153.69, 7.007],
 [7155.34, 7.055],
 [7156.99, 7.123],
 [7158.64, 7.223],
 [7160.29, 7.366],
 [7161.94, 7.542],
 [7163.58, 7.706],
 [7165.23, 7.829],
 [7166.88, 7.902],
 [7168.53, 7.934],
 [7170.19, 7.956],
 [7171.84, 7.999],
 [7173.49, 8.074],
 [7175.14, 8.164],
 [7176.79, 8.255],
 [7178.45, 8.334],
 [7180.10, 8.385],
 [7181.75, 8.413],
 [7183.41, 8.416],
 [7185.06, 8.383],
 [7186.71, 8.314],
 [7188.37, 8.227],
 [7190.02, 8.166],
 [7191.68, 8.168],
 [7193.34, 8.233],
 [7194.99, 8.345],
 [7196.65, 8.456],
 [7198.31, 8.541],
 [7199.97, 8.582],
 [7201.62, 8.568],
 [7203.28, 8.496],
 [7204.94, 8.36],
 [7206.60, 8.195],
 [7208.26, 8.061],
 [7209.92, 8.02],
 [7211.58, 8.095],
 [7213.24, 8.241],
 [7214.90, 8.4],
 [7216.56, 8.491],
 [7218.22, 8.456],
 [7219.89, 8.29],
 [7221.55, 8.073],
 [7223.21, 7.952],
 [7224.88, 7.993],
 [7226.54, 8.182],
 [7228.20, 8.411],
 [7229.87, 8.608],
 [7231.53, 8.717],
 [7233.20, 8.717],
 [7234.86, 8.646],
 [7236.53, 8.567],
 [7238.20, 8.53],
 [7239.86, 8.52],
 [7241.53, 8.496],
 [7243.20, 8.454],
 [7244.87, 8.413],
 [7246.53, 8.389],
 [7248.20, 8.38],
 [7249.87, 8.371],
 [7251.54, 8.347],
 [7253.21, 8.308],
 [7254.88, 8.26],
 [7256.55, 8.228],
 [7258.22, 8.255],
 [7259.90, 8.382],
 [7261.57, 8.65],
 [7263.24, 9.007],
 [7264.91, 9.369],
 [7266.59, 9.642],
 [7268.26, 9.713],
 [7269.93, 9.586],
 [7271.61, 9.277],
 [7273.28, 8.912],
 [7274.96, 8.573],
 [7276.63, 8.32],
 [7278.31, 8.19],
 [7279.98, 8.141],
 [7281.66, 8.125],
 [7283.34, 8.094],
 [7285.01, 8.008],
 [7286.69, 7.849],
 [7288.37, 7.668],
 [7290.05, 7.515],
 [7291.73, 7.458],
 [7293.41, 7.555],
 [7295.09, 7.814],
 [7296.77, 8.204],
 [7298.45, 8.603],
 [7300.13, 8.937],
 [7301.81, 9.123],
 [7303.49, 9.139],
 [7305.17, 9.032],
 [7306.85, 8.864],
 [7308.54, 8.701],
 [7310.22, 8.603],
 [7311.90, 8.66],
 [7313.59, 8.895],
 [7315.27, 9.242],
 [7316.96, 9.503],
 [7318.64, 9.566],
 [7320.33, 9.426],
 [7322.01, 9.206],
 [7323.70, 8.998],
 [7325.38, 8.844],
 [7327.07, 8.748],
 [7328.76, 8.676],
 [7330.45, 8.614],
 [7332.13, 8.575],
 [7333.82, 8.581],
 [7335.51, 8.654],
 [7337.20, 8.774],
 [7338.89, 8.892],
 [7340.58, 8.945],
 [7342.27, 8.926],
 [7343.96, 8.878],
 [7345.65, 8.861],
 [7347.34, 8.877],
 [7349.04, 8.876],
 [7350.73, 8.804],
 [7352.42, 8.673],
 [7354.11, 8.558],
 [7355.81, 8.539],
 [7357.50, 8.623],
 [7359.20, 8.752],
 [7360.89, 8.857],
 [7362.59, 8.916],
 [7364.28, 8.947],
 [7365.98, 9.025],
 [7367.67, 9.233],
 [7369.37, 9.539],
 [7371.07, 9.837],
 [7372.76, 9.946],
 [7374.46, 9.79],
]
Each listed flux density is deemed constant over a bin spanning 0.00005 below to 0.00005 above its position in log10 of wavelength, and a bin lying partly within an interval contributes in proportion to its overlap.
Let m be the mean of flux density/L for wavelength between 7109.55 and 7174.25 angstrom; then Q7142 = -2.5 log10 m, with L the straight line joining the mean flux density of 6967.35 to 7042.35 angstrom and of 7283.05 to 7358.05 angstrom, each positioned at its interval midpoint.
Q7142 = 0.129 mag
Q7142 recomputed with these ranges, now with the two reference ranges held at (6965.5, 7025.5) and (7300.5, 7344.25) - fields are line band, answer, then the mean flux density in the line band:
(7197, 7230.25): 0.08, 8.3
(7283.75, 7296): 0.16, 7.71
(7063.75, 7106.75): 0.04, 8.62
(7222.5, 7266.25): 0.06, 8.48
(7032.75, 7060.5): 0.00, 8.98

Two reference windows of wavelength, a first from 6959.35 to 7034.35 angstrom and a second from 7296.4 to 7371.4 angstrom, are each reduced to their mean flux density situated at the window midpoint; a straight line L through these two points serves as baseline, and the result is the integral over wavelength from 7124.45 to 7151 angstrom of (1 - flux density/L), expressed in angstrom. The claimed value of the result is 1.87 angstrom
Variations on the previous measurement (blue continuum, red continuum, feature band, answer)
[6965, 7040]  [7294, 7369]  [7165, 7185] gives 1.80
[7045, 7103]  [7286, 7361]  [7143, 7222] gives 6.81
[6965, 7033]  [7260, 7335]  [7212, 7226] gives 0.88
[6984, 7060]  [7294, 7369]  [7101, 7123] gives 3.14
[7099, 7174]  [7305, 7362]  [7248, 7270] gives -0.59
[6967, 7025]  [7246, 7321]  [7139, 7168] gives 4.04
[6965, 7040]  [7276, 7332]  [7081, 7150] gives 4.89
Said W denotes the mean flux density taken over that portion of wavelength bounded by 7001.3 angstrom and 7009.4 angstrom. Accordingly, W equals 8.77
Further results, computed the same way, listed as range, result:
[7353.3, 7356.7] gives 8.54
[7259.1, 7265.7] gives 8.86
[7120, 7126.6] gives 7.88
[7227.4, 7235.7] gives 8.62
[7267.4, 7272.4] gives 9.53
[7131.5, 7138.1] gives 9.18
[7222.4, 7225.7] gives 7.96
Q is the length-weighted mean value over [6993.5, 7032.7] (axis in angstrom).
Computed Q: 9.36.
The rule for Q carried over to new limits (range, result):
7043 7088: 8.81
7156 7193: 7.99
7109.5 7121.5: 7.53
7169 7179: 8.11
